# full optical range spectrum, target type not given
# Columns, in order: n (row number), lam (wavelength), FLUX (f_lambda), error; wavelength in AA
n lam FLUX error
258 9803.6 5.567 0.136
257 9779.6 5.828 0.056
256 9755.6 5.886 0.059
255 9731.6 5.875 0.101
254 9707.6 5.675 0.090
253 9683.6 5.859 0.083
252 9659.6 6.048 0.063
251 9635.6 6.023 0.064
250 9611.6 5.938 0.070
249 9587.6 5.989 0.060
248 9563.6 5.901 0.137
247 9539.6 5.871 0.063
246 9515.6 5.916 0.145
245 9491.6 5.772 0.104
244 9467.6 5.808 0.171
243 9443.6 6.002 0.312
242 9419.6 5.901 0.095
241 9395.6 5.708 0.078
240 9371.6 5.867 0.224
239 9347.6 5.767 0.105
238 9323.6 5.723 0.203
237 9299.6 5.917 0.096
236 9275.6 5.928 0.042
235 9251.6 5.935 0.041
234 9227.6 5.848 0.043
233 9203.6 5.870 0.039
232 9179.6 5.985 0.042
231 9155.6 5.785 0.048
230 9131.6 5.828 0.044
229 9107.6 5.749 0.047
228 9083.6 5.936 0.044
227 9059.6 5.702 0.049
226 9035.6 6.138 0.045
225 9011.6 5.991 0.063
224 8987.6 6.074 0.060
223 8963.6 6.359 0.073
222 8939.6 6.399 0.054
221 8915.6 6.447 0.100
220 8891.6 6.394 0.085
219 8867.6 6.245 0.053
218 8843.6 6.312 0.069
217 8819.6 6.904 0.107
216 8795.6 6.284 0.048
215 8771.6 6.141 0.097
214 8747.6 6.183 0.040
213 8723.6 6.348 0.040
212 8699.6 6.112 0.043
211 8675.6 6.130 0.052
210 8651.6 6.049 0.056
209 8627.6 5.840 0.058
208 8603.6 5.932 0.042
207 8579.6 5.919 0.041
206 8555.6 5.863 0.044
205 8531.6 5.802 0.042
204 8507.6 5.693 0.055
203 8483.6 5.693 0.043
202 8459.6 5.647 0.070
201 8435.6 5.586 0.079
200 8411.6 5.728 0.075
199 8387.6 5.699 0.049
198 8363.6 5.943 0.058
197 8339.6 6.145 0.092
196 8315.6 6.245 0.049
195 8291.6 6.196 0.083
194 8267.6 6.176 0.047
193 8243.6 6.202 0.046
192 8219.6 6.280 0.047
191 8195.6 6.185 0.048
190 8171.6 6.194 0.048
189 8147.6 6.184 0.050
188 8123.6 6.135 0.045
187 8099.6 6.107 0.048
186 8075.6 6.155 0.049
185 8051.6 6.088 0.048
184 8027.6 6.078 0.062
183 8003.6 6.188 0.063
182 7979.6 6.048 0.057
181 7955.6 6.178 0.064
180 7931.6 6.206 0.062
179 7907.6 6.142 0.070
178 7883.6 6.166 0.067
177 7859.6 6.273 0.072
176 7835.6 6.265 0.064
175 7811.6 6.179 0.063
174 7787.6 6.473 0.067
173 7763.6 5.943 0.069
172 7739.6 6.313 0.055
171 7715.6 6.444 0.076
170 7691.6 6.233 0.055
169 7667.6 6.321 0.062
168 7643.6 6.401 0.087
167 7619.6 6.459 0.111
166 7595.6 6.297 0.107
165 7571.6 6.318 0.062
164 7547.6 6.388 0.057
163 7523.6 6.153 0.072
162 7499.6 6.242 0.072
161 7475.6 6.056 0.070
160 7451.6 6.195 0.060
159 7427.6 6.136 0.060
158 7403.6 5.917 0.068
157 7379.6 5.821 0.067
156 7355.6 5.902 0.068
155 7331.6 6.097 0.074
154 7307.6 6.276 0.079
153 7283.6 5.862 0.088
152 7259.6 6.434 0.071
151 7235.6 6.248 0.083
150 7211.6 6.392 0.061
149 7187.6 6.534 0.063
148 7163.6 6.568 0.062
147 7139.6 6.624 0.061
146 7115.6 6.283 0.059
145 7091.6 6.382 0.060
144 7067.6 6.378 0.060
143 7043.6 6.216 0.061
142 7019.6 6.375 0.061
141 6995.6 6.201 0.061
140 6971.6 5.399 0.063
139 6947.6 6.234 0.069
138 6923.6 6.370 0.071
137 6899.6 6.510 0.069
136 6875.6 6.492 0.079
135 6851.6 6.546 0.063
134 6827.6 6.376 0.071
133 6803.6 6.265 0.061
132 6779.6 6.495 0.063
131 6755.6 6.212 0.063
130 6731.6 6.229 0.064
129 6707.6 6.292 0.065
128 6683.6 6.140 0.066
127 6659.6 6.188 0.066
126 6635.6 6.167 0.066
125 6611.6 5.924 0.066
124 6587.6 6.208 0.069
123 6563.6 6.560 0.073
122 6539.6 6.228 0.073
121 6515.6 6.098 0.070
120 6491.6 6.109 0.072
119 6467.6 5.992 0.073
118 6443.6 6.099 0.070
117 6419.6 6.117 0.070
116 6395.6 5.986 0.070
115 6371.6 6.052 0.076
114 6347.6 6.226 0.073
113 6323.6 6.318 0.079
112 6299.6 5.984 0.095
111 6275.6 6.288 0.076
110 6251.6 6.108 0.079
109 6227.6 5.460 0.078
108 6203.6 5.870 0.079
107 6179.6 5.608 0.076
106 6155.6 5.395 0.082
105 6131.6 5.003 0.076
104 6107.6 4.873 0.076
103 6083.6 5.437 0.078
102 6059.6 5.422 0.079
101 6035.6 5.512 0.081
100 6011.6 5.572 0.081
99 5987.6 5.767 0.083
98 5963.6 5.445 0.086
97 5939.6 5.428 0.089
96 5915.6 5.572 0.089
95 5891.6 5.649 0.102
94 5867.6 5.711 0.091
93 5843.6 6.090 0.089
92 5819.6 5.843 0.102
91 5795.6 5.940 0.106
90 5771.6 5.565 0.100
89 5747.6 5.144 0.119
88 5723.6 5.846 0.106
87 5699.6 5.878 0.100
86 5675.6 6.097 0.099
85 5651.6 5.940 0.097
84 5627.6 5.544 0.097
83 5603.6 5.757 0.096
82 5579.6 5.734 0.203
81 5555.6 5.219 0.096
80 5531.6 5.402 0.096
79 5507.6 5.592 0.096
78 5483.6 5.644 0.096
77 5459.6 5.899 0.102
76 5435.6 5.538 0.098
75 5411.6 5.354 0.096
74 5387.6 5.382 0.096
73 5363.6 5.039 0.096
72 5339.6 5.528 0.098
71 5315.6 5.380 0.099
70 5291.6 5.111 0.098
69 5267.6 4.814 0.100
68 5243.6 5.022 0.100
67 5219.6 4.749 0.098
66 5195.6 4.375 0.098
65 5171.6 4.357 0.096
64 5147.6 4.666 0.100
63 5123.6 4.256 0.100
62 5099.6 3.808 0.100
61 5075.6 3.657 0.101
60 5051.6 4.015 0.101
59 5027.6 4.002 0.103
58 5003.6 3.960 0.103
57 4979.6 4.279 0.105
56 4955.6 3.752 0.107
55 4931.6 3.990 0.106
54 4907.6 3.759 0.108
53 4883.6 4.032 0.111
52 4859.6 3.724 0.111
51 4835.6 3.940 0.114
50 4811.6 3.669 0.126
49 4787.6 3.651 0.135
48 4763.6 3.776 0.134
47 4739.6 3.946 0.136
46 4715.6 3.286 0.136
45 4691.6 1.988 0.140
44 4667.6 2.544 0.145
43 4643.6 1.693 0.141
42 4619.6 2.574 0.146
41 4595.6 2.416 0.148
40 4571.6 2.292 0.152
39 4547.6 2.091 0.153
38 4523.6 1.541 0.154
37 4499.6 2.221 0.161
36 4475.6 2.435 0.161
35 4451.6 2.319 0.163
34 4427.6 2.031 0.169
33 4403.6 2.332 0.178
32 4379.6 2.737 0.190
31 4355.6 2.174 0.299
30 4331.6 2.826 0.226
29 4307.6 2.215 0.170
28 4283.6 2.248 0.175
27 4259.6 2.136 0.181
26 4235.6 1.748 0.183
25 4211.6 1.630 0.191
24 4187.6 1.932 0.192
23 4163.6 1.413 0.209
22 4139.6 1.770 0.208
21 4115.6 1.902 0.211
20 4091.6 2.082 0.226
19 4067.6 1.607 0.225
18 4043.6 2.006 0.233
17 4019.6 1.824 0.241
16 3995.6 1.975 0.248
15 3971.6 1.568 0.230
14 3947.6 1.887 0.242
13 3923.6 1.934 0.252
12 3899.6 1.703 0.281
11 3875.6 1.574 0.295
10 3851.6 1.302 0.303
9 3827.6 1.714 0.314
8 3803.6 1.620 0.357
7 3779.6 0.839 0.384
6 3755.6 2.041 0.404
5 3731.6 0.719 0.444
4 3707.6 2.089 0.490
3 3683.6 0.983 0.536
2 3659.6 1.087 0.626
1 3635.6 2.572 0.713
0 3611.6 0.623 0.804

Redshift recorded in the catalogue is 0.18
